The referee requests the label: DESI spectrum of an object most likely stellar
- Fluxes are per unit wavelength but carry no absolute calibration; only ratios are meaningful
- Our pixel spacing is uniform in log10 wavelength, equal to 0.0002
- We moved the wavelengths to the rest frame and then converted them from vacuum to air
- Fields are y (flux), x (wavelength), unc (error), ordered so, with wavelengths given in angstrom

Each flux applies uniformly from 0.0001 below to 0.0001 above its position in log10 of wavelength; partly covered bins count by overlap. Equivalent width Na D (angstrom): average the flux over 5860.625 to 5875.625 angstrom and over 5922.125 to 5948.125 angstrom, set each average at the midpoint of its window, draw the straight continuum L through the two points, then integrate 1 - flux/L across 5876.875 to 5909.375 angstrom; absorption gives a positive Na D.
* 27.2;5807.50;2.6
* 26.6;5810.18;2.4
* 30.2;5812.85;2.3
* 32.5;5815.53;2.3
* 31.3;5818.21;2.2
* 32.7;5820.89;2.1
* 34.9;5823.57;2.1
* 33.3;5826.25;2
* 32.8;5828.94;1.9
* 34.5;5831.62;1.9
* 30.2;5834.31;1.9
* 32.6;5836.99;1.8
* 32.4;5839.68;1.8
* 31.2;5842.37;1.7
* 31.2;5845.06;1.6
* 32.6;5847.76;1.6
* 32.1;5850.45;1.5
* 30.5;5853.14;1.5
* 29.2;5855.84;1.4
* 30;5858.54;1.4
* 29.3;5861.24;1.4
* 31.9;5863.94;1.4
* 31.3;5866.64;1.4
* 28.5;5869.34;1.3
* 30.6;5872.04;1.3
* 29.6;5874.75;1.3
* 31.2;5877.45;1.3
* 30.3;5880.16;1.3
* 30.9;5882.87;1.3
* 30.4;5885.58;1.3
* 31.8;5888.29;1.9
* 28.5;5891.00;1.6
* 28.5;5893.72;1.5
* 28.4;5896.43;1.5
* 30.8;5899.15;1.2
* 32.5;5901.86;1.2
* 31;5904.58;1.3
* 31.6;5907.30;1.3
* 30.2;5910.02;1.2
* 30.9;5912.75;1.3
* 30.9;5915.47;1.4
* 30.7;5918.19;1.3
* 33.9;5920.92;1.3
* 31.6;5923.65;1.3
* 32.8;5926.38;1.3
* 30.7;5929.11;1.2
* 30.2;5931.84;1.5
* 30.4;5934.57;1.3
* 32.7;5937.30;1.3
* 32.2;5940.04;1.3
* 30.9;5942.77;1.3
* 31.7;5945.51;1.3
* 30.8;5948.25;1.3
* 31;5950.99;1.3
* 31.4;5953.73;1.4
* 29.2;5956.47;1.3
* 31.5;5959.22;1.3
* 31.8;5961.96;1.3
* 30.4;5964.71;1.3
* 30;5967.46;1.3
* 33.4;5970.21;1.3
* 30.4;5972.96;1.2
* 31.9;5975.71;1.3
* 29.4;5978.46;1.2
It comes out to 0.3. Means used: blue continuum 30.3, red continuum 31.4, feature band 30.5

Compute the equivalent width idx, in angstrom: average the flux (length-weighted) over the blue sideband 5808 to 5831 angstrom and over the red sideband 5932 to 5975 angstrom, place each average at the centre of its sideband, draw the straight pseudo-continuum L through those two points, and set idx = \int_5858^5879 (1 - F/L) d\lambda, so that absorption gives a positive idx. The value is 0.8 angstrom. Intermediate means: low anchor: 31.7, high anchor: 31.2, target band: 30.3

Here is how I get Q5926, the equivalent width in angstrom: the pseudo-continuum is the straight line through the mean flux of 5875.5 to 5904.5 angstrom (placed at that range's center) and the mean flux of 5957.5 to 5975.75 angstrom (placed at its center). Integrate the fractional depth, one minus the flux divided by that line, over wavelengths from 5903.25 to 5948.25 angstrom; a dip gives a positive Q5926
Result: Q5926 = -0.9 angstrom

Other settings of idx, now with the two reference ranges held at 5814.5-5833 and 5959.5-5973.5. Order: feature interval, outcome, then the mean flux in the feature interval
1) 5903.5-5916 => 0.4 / 30.9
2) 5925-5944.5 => 0.2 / 31.4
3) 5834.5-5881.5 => 2.7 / 30.8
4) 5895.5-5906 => 0.4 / 30.8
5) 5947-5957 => 0.2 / 30.7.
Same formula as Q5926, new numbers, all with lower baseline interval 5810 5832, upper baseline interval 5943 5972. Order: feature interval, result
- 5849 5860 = 0.5 angstrom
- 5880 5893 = 0.6 angstrom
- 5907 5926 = 0.0 angstrom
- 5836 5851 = 0.0 angstrom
